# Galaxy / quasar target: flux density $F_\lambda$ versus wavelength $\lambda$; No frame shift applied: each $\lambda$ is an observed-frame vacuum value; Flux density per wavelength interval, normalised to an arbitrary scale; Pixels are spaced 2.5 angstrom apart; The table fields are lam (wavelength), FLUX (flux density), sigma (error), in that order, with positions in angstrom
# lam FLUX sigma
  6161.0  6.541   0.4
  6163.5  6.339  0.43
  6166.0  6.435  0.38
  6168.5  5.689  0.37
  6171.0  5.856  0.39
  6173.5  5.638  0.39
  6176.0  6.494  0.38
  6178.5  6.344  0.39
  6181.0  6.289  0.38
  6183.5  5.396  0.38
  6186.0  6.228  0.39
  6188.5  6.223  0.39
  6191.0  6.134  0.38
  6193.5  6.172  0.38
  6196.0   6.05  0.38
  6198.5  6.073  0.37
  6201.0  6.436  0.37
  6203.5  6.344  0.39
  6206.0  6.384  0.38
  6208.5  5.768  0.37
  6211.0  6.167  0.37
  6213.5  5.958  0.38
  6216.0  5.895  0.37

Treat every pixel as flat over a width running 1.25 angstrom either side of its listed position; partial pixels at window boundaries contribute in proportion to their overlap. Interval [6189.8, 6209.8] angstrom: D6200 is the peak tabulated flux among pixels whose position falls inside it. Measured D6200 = 6.436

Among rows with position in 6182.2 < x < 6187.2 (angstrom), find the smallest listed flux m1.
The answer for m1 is 5.396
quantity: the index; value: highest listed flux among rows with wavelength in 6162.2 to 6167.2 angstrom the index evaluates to 6.435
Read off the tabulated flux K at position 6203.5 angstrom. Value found 6.344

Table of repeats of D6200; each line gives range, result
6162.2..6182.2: 6.494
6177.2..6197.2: 6.344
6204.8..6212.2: 6.384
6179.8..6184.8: 6.289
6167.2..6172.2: 5.856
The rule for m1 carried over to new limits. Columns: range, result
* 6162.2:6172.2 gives 5.689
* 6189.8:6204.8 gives 6.05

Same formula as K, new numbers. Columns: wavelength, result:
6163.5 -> 6.339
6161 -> 6.541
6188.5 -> 6.223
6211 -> 6.167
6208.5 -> 5.768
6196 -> 6.05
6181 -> 6.289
